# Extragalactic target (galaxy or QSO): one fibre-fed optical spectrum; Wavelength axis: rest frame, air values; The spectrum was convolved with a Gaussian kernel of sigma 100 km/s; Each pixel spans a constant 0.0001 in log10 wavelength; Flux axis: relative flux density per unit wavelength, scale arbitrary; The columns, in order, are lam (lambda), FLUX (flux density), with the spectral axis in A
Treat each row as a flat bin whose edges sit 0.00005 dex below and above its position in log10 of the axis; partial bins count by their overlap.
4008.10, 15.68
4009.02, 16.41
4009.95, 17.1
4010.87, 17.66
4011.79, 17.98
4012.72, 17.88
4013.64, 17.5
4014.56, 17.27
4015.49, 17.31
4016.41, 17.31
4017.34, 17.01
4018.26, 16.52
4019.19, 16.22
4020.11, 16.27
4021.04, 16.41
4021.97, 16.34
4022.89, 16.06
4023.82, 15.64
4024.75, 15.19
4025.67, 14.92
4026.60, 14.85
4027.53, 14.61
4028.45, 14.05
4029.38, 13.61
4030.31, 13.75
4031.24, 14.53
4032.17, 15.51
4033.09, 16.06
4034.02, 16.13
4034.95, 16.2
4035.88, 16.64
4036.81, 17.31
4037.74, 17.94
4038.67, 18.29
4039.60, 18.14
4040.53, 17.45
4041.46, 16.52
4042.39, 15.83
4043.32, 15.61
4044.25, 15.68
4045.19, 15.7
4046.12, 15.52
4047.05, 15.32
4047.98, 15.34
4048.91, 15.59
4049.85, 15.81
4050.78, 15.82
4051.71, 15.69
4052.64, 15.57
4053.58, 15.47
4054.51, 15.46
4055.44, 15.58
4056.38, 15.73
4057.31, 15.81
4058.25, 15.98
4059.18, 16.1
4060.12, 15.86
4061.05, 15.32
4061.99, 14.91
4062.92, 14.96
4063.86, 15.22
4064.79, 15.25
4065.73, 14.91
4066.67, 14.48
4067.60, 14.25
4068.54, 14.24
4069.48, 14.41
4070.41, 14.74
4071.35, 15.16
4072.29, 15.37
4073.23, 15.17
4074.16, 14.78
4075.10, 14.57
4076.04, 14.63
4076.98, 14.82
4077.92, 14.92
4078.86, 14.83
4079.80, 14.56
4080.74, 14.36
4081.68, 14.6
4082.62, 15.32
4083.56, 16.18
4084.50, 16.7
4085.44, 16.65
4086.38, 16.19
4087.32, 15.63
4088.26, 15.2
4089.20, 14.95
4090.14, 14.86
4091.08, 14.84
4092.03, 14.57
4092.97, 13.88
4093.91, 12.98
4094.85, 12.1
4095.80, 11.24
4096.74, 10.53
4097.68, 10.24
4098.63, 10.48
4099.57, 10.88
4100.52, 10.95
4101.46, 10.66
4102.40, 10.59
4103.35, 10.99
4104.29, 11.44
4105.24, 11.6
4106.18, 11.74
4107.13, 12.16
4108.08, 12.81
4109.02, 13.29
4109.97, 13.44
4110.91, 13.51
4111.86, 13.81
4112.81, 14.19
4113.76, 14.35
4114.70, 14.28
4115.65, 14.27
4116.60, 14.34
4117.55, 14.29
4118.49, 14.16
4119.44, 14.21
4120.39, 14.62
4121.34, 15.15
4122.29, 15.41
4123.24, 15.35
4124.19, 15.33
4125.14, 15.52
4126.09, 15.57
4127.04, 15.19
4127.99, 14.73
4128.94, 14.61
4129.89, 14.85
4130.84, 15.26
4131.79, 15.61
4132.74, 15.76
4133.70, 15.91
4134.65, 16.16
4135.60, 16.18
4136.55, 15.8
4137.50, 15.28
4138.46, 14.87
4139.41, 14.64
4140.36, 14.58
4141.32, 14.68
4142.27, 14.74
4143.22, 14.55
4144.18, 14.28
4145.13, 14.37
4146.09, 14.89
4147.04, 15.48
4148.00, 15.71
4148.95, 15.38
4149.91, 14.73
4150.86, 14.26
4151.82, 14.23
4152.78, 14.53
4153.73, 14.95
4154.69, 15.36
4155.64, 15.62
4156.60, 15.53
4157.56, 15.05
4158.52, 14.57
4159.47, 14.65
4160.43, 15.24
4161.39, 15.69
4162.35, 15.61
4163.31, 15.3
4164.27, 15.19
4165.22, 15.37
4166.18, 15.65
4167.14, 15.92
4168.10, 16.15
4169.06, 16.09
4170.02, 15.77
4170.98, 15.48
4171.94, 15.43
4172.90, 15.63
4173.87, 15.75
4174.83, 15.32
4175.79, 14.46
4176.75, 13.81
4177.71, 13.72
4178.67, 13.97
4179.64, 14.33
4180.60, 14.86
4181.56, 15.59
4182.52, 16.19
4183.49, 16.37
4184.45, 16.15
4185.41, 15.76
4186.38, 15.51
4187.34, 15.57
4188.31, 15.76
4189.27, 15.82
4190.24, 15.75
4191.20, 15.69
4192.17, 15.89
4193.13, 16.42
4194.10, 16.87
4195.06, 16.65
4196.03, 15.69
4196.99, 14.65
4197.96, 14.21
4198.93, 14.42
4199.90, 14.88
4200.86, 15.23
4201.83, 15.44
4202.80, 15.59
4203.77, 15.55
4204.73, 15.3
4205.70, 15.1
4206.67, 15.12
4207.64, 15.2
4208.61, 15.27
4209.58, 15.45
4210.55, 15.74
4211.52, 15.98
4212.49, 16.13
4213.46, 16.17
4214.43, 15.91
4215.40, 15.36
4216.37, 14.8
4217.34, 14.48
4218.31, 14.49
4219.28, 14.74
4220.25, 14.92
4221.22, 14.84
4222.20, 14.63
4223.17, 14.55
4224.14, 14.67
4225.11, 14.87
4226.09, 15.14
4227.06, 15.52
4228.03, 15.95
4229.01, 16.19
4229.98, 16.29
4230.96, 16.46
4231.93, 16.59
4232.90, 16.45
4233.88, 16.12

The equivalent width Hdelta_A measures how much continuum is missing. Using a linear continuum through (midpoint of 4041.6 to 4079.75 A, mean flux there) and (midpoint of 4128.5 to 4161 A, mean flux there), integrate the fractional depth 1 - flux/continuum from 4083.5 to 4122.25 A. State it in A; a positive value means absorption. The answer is 4.6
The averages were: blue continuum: 15.3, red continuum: 15.1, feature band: 13.4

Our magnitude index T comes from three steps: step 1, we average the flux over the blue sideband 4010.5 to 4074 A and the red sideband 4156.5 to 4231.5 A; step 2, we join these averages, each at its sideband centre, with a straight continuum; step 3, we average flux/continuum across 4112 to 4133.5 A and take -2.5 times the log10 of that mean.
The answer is 0.05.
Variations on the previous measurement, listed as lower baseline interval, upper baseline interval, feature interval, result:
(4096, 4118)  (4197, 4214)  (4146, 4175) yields -0.10 mag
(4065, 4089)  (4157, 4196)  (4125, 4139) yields -0.01 mag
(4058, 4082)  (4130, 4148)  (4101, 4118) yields 0.17 mag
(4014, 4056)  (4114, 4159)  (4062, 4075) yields 0.06 mag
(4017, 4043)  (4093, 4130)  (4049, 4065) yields -0.03 mag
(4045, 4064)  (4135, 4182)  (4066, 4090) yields 0.03 mag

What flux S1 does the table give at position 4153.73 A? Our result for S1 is 14.95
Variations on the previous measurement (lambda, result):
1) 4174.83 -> 15.32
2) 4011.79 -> 17.98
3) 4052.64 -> 15.57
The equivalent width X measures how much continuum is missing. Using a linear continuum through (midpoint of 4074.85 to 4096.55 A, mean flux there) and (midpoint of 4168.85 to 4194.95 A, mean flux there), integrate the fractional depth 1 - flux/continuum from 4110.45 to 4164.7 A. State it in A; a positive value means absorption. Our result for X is 0.6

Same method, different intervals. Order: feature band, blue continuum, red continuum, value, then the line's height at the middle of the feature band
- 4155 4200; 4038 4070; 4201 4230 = -0.1 A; 15.4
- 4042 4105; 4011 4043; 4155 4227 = 6.0 A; 16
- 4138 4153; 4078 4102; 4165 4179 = 0.0 A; 14.8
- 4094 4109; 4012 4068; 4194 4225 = 4.1 A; 15.6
